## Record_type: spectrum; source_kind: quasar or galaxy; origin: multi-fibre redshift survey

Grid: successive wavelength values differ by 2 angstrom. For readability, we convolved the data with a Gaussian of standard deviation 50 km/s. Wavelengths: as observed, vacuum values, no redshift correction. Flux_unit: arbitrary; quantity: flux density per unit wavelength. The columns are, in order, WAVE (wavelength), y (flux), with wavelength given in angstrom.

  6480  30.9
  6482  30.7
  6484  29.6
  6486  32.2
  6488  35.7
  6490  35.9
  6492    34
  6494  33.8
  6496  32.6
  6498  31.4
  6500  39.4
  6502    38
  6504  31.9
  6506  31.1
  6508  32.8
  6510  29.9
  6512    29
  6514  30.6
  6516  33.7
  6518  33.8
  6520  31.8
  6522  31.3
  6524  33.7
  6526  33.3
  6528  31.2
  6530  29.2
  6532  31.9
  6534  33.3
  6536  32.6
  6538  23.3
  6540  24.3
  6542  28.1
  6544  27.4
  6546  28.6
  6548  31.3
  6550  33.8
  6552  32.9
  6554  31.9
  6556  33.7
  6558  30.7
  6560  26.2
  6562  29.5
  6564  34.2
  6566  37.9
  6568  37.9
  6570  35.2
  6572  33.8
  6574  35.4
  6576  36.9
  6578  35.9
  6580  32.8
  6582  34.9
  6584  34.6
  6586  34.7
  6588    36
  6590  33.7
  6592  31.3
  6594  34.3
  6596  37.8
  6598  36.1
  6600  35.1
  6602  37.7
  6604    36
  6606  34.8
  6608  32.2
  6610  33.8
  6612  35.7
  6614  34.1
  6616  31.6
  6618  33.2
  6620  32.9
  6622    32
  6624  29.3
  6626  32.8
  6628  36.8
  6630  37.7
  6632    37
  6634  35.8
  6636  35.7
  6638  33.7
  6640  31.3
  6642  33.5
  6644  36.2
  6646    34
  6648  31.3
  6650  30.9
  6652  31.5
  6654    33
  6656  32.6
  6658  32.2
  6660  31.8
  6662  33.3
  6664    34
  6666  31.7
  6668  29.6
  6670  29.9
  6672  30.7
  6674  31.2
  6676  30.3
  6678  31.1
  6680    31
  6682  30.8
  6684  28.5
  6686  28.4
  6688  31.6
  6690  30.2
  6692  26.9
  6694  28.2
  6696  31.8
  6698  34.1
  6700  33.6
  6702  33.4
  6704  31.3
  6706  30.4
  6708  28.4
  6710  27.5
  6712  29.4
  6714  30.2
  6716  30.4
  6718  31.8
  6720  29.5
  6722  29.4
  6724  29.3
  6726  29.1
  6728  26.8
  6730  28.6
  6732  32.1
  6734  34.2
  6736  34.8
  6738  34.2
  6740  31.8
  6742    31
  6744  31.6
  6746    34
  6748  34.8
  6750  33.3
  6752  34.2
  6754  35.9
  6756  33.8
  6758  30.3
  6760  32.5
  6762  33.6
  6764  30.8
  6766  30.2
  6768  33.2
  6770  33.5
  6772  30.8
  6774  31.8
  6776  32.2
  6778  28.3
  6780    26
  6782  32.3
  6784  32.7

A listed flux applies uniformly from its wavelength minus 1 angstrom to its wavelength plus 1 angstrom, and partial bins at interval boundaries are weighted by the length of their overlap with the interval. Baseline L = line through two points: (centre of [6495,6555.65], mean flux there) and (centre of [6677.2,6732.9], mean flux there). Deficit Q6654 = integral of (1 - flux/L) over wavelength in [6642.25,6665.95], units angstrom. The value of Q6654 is -1.76 angstrom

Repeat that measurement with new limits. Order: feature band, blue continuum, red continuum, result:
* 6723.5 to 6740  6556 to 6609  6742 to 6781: 0.64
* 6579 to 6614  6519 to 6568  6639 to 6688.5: -3.88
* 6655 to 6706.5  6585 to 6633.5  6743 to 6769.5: 4.00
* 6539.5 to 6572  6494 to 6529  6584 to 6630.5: 1.75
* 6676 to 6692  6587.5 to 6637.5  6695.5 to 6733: 0.79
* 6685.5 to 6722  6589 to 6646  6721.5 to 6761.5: 2.69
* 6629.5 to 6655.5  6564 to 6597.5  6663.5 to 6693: -1.42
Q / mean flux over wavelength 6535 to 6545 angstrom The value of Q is 27.1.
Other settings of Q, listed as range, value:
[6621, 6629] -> 32.7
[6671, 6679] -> 30.8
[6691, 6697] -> 29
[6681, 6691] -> 29.9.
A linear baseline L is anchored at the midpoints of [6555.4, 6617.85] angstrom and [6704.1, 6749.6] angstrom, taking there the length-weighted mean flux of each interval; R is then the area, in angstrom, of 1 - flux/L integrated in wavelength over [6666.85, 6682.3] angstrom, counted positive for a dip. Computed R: 0.8 angstrom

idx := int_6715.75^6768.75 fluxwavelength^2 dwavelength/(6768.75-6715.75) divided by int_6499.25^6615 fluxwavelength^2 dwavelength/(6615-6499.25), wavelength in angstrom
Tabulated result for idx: 1.02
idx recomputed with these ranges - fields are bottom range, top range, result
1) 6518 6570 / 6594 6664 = 1.11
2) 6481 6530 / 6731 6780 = 1.07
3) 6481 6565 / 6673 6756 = 1.04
